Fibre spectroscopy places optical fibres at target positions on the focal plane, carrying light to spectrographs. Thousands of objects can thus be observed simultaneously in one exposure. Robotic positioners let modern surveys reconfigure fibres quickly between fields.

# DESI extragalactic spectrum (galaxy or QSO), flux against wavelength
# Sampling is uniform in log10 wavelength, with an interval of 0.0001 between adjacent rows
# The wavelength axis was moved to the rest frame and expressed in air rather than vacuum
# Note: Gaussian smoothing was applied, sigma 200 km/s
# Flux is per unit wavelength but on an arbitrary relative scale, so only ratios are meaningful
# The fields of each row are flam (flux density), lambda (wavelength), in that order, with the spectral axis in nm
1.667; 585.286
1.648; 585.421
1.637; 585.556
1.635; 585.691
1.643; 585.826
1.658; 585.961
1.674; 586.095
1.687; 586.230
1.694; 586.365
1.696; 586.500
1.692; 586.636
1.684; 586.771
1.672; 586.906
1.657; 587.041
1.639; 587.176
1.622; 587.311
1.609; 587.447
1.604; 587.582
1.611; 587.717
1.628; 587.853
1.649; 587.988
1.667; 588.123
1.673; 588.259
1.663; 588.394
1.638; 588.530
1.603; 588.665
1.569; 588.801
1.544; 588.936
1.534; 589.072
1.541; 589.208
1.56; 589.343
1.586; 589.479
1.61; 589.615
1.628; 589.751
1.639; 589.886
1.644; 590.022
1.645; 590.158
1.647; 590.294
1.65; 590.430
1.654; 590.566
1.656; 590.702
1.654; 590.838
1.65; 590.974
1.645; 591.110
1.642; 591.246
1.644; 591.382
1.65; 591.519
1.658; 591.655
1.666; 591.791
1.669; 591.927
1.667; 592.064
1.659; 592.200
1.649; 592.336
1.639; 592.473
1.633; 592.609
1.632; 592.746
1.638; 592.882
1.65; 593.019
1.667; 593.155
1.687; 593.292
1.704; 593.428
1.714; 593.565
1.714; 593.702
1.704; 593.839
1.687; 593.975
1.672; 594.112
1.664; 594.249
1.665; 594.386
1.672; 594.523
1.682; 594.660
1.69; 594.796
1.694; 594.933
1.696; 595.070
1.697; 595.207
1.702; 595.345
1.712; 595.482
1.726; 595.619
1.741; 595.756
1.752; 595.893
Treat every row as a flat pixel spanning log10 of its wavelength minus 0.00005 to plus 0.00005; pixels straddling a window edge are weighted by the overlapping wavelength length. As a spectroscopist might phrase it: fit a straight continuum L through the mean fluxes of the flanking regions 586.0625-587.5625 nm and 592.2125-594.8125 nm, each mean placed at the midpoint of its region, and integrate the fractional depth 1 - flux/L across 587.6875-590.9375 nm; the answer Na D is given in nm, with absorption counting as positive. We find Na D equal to 0.09 nm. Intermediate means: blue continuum 1.66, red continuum 1.67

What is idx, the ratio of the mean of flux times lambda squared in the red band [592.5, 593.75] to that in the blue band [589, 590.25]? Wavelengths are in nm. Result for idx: 1.1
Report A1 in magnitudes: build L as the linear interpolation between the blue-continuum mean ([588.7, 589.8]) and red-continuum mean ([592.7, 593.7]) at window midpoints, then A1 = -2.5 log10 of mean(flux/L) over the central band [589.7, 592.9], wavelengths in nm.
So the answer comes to -0.02 mag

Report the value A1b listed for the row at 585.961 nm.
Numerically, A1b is 1.658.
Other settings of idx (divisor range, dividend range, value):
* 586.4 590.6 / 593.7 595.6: 1.06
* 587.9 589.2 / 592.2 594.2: 1.05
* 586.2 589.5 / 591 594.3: 1.04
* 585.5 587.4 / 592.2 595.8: 1.04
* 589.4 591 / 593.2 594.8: 1.04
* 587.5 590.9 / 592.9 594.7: 1.05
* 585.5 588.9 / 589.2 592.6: 1.01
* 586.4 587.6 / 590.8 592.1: 1.01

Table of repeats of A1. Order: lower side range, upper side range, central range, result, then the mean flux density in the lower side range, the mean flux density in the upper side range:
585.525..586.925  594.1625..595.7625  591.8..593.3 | 0.02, 1.67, 1.69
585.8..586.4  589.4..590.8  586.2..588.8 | 0.01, 1.67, 1.64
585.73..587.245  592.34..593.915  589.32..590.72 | 0.03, 1.67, 1.67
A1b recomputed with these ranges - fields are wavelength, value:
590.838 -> 1.654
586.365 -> 1.694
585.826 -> 1.643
